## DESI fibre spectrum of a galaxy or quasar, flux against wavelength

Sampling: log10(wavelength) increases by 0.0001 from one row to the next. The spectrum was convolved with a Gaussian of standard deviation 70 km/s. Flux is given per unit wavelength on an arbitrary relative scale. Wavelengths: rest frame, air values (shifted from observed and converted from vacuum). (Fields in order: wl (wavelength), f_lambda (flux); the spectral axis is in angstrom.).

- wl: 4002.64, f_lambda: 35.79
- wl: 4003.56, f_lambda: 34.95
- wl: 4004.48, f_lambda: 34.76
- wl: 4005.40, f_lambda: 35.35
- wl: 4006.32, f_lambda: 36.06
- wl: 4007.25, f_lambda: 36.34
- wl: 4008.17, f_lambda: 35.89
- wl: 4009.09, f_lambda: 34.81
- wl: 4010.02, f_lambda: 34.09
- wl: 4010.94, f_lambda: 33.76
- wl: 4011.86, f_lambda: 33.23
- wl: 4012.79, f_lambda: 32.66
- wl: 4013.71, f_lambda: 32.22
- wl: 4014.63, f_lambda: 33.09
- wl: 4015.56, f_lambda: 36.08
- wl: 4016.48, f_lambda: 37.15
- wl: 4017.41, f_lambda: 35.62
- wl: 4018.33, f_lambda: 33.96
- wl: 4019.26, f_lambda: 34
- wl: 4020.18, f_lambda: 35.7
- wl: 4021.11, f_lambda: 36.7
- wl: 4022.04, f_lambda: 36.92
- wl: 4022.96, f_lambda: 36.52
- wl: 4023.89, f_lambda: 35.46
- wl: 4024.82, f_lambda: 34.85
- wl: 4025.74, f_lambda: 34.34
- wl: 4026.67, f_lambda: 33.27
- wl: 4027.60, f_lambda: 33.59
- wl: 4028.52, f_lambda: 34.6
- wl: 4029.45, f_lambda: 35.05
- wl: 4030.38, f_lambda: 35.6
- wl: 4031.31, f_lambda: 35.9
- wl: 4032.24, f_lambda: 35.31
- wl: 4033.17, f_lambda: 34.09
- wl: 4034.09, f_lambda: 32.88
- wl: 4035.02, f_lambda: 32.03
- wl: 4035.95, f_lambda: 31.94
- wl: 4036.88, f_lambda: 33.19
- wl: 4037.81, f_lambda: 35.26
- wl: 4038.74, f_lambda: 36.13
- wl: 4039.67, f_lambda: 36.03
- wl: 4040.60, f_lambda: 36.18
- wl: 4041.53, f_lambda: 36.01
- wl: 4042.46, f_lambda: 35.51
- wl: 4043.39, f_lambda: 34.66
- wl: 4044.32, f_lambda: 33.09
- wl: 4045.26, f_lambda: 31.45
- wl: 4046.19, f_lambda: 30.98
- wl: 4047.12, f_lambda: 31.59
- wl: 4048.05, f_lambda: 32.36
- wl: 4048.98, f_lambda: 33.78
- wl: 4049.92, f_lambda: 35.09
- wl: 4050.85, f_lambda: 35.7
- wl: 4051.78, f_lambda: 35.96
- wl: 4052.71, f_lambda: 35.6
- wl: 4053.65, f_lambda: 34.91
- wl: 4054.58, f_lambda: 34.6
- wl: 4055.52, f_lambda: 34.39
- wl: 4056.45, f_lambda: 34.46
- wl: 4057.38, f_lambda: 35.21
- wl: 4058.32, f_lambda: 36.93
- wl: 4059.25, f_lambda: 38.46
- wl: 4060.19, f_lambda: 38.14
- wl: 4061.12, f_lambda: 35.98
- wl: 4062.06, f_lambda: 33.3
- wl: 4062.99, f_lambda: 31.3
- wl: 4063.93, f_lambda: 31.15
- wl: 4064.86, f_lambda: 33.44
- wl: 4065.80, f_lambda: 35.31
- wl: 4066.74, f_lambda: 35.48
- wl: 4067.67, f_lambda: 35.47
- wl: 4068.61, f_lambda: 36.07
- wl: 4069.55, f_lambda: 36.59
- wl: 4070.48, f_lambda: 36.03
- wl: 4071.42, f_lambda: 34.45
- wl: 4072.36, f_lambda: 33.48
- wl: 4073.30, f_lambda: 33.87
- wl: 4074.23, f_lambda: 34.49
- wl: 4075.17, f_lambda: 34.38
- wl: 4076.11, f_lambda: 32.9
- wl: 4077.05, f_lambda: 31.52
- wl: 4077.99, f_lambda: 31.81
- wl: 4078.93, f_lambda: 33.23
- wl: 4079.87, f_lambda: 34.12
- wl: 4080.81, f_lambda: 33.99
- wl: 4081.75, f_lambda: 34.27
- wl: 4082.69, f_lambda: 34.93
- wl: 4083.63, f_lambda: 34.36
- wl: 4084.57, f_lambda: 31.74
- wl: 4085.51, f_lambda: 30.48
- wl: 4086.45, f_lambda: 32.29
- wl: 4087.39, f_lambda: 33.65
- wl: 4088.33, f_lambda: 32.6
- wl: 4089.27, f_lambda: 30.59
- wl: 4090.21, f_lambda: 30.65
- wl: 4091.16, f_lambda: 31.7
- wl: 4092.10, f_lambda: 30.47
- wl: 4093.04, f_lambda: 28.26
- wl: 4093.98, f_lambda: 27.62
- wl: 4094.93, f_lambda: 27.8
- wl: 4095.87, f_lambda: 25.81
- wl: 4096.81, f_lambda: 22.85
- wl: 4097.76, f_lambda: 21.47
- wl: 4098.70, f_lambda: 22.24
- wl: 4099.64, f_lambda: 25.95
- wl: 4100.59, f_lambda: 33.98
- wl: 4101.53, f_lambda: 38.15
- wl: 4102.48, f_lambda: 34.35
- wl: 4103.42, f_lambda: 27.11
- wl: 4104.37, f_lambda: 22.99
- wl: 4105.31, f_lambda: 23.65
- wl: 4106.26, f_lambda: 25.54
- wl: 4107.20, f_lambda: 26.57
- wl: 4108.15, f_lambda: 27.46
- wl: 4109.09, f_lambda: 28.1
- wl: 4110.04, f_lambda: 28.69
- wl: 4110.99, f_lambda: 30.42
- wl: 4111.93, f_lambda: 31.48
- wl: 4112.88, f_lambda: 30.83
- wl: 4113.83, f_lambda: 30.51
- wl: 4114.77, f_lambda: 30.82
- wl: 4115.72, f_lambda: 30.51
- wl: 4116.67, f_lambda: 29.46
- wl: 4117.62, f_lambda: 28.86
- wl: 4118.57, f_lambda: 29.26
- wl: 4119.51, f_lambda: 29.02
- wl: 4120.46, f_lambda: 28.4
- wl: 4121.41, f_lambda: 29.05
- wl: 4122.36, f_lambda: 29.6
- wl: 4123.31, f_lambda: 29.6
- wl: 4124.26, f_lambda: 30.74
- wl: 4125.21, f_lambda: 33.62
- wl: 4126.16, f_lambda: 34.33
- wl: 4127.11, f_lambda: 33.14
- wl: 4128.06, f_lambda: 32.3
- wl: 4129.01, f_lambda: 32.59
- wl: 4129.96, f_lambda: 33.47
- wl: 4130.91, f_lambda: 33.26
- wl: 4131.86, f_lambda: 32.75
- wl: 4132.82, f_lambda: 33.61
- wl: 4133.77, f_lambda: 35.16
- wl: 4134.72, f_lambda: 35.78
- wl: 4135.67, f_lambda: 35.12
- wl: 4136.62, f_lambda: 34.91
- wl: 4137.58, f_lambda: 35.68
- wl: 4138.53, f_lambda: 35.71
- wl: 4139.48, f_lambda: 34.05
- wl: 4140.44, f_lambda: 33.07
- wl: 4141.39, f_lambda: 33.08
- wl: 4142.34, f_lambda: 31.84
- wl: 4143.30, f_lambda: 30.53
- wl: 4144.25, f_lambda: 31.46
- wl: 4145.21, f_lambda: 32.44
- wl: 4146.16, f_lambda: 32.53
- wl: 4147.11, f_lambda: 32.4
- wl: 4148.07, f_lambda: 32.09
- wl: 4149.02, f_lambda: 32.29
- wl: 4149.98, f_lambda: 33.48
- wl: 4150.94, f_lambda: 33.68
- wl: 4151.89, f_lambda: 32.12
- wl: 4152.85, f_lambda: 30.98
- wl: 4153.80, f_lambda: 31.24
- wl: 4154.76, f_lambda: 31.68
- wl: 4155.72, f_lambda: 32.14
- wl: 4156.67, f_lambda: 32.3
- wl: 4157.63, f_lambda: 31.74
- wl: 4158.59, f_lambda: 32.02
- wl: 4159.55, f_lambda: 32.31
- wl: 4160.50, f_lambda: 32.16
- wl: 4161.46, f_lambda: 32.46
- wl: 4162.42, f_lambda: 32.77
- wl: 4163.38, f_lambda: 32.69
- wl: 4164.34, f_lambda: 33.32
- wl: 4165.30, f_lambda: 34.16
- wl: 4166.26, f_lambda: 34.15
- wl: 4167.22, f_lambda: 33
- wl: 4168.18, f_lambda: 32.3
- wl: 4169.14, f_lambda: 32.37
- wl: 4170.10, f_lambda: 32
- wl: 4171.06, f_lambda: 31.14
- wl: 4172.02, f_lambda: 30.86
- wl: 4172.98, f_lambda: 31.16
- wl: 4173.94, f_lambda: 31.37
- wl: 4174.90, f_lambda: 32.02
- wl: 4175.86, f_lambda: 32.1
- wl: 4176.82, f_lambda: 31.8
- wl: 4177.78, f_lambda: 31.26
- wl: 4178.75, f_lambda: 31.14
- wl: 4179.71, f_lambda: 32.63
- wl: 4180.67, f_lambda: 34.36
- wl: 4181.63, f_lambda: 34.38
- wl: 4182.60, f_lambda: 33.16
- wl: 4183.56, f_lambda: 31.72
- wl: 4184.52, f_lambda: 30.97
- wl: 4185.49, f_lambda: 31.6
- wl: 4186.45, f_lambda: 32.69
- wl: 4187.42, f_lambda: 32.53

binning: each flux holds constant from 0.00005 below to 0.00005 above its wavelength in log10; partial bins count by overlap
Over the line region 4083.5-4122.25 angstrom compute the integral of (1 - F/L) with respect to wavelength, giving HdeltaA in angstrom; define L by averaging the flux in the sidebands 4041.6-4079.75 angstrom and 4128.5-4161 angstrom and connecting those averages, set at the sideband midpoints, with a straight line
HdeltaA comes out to 5.2 angstrom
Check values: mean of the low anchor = 34.3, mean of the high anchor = 32.9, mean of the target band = 29.1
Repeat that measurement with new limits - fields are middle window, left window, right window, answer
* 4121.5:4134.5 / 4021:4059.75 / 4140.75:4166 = 0.1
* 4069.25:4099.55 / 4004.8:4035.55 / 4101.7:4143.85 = 1.1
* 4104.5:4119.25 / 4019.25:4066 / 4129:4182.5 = 2.1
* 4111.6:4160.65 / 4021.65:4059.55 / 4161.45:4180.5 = 1.1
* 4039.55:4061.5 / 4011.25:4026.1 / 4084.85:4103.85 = -1.5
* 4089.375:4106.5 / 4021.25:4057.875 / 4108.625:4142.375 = 2.5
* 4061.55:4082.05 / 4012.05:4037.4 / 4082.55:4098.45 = -1.9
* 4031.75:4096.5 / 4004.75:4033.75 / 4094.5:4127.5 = -3.2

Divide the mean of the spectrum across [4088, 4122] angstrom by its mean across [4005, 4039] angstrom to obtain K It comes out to 0.83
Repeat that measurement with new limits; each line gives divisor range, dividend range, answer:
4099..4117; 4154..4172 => 1.11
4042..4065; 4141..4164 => 0.94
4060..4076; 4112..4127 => 0.88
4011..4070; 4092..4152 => 0.89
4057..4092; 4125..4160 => 0.97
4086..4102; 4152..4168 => 1.11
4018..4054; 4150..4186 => 0.93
